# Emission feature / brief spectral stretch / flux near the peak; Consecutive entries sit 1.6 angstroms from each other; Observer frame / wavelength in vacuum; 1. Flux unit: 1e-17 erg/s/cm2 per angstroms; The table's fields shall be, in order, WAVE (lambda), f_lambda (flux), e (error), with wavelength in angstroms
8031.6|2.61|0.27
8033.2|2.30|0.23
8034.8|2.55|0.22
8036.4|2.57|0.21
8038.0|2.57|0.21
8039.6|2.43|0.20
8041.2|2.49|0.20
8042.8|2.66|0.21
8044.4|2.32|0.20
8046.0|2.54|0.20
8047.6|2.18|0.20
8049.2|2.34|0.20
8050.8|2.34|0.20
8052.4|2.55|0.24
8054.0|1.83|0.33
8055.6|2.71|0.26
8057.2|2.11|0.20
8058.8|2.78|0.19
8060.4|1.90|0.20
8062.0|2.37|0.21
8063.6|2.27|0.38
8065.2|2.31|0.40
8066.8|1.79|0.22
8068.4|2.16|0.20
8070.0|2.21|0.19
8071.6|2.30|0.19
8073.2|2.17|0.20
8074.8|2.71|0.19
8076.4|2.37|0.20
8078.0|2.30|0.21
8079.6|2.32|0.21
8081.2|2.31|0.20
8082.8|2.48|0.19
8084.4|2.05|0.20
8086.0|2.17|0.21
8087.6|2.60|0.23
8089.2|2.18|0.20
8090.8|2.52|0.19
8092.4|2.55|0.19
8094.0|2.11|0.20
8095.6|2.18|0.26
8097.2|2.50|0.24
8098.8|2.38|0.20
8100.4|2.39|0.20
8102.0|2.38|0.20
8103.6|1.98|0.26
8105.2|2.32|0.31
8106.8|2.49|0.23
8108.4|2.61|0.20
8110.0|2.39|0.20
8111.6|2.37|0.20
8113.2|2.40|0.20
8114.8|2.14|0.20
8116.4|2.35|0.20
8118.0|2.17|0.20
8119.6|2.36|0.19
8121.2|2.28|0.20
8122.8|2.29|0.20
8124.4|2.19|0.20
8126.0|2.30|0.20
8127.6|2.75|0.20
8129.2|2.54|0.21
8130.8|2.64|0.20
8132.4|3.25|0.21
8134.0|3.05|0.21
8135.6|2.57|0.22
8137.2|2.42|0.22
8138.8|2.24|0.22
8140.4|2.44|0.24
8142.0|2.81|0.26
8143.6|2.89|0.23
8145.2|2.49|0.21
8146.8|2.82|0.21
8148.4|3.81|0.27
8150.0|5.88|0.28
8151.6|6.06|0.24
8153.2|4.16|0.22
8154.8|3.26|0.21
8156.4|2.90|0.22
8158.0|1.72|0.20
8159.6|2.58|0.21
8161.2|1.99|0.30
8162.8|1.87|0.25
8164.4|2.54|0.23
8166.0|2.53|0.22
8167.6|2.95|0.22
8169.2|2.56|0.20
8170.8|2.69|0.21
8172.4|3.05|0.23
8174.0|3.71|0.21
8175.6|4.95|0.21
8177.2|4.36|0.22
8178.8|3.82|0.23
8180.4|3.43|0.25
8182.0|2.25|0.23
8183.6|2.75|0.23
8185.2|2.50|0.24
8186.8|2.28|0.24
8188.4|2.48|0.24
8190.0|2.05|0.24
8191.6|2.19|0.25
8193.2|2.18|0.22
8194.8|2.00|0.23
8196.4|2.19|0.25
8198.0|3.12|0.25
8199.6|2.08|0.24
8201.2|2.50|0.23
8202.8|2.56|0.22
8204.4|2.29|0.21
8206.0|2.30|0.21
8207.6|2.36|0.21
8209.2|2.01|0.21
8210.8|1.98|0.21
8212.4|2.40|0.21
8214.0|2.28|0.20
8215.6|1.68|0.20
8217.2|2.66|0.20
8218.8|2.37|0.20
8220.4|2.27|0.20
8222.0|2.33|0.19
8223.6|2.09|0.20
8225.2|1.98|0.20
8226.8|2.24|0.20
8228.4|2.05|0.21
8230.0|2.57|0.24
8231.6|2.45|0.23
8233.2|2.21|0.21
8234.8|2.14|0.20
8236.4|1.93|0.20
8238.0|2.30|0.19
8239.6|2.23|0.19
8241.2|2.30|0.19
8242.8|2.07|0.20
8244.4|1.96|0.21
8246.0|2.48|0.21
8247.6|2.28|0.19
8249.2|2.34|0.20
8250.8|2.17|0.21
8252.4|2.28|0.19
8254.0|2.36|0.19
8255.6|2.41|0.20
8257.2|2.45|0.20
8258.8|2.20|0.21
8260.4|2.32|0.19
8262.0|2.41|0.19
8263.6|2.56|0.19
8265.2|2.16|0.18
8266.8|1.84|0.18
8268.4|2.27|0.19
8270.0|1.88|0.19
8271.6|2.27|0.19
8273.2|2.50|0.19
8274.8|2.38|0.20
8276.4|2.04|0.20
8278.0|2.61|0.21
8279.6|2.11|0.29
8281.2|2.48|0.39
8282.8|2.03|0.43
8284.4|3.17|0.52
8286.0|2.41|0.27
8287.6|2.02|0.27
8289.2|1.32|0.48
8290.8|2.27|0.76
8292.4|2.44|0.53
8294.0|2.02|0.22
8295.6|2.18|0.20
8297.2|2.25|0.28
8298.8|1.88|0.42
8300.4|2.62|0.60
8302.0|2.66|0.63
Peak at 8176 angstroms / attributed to [N II]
